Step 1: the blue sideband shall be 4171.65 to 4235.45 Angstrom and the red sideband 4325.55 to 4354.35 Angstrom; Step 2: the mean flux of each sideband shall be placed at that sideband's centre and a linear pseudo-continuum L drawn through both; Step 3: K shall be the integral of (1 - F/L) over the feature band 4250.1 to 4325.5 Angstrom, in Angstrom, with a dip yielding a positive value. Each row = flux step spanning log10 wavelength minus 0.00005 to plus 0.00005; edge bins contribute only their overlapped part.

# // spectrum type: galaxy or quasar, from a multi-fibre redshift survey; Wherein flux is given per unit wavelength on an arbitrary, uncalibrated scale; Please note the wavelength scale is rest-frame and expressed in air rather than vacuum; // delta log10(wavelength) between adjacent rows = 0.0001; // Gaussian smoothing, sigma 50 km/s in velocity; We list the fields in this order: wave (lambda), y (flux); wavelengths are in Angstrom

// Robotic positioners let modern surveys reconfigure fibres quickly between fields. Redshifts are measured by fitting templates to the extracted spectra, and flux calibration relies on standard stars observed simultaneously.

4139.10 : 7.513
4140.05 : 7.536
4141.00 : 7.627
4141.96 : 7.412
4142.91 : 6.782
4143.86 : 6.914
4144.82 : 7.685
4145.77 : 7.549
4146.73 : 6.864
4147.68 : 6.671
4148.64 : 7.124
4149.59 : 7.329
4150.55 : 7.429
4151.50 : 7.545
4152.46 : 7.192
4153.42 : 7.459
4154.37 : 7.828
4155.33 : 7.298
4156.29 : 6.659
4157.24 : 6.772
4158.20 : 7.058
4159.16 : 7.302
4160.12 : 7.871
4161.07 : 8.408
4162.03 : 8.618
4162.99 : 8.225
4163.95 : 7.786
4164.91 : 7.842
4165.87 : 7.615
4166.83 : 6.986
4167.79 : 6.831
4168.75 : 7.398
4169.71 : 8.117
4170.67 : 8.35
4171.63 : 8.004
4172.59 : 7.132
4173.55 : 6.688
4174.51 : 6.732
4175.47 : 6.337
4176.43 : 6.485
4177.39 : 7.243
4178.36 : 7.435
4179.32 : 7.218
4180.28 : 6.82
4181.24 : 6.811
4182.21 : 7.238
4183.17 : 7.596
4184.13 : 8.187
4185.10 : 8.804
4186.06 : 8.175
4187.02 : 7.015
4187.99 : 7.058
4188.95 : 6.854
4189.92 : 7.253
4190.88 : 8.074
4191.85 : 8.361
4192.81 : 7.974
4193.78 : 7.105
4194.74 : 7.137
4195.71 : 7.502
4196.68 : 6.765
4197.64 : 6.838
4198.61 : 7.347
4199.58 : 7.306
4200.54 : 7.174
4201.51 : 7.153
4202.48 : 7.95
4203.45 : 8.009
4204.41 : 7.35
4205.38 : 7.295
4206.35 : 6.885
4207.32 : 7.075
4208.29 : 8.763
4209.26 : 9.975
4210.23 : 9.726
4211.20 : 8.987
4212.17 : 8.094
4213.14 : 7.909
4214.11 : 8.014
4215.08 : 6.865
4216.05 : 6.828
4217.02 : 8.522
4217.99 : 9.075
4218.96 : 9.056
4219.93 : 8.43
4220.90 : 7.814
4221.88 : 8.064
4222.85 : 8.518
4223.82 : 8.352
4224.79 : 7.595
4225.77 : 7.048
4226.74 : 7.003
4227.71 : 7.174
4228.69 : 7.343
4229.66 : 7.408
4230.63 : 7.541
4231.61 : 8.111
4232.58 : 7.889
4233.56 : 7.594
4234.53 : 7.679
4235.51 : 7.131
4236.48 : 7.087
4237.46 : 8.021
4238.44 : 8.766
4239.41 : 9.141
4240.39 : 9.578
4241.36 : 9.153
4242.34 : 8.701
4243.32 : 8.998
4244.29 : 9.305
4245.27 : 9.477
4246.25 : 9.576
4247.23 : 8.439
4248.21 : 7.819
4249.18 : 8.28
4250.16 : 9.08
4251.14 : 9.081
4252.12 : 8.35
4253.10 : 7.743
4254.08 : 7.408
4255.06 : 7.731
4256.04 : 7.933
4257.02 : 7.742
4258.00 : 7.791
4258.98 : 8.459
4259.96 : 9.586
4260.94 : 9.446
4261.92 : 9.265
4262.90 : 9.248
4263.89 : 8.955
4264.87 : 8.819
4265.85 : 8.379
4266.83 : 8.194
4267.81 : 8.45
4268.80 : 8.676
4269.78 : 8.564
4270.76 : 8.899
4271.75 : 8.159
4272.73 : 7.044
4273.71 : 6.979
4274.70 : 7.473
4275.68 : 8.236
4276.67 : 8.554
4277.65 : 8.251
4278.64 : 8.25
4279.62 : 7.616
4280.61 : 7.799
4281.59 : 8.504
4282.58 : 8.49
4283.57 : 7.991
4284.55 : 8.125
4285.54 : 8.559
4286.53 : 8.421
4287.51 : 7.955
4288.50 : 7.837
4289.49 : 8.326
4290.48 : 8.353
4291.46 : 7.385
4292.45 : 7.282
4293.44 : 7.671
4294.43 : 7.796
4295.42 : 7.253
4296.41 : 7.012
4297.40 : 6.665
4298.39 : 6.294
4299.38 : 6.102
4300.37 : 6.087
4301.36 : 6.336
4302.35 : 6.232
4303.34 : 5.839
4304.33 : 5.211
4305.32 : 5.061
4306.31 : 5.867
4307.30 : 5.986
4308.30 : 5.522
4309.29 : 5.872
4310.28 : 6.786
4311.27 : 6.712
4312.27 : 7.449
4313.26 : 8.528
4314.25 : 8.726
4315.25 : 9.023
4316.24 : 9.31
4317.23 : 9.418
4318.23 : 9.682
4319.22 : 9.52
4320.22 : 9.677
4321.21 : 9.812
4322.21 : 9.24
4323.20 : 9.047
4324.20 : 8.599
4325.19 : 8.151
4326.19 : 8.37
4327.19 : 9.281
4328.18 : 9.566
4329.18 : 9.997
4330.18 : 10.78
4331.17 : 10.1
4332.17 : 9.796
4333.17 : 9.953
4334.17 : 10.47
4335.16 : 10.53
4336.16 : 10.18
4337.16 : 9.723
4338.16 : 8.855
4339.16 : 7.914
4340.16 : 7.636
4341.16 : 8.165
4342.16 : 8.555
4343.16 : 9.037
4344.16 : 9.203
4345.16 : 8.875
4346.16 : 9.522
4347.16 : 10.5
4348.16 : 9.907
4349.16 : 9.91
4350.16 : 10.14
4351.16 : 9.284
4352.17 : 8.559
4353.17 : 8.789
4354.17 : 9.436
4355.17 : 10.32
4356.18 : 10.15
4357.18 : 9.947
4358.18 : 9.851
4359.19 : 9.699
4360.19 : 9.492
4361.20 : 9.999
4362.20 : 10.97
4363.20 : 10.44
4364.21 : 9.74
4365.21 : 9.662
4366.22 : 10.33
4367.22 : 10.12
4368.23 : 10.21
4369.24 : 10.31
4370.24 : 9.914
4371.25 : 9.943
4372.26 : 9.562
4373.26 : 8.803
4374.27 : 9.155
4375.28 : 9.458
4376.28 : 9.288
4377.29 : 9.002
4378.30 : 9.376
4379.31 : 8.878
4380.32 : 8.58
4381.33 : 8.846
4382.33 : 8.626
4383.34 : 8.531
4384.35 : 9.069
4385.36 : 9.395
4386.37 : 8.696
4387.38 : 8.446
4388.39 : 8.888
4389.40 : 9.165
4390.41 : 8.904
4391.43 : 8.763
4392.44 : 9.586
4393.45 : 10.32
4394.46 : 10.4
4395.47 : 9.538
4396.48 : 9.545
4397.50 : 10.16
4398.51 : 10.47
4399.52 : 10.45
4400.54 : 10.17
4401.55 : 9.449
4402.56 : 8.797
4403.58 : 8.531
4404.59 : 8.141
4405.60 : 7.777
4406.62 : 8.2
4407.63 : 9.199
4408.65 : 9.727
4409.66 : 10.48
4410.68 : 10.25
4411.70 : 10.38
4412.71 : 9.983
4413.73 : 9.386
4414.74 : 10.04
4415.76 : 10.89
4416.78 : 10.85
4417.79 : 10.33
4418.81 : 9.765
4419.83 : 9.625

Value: 6.9 Angstrom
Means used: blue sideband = 7.63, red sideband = 9.41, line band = 7.91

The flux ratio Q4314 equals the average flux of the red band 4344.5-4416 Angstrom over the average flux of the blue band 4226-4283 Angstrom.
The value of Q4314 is 1.2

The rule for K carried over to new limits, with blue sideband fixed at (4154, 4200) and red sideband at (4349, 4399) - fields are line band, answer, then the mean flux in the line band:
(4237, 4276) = -1.2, 8.53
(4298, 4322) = 4.2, 7.32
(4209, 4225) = -1.0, 8.34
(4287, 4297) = 1.1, 7.68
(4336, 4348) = 0.2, 9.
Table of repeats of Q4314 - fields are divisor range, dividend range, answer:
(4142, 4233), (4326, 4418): 1.26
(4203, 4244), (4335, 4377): 1.19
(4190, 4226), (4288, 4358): 1.07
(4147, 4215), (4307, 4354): 1.19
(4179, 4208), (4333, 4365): 1.29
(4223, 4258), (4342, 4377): 1.19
